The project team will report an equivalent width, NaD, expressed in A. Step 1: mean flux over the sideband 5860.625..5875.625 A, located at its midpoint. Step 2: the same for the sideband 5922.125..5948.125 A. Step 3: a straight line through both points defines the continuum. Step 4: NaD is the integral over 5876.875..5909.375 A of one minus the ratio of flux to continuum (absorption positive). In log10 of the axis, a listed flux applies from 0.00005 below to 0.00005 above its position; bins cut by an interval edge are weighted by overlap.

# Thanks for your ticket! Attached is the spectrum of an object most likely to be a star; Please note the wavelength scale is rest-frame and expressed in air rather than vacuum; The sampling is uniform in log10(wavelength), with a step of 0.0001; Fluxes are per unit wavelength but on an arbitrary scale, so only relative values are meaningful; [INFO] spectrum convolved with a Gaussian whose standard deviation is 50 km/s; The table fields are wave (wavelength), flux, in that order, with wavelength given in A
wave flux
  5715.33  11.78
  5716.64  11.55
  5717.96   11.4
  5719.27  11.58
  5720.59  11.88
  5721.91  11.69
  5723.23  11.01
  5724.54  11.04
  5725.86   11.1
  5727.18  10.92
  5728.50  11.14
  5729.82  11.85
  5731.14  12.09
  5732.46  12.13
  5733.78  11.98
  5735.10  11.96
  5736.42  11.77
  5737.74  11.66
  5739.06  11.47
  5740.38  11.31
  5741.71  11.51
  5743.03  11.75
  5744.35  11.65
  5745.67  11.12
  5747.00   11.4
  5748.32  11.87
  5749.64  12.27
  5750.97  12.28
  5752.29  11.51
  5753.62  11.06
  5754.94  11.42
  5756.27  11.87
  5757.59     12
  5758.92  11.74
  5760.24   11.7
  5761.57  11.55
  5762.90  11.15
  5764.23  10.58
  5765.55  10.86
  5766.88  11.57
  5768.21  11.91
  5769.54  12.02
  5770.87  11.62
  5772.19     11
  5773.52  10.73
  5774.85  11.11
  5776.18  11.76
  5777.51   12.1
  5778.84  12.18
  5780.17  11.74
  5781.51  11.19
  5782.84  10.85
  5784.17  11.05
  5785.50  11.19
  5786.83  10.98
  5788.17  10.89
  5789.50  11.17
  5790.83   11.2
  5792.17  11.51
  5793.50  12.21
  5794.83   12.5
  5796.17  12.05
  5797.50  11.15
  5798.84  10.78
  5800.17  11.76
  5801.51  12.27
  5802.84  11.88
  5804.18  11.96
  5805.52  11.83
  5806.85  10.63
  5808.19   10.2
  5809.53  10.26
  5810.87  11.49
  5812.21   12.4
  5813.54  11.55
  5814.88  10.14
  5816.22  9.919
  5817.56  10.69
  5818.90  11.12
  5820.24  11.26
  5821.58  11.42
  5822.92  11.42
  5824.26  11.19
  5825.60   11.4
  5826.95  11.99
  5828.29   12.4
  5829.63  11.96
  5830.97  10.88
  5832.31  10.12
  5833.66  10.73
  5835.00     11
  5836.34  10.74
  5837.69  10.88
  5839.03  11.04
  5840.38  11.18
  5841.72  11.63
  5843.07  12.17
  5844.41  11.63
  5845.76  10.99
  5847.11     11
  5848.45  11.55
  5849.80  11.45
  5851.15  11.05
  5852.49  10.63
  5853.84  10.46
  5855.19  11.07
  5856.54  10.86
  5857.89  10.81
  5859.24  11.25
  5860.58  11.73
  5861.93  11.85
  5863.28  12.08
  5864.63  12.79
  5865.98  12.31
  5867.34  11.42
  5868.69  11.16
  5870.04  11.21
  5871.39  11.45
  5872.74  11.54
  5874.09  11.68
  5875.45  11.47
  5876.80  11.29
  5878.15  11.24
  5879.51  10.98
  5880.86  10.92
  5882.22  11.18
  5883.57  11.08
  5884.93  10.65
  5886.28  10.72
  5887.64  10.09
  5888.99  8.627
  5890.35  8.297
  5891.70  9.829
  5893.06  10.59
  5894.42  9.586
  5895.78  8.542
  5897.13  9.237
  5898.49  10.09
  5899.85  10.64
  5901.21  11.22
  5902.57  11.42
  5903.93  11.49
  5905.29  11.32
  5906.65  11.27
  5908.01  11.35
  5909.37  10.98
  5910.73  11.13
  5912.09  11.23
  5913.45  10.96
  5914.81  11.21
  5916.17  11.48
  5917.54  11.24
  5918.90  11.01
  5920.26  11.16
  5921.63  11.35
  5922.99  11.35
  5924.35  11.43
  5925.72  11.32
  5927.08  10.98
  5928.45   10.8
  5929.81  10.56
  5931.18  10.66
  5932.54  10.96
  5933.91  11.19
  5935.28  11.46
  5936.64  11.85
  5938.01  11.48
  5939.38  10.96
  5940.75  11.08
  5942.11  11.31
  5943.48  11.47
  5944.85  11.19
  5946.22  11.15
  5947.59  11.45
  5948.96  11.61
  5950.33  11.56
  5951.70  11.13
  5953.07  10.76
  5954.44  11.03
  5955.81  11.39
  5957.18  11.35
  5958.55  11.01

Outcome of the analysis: 2.96 A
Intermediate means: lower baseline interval 11.7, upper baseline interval 11.2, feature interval 10.5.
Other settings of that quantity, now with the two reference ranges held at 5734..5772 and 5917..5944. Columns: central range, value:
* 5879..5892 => 1.21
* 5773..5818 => 0.61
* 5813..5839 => 0.75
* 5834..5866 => 0.15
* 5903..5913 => -0.02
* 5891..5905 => 1.20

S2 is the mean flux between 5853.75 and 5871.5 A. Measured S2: 11.5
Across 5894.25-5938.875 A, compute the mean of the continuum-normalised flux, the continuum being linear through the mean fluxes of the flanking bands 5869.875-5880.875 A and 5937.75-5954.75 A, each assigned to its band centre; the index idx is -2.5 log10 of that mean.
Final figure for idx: 0.03 mag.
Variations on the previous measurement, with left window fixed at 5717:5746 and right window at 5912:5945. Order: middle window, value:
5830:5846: 0.02 mag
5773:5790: 0.01 mag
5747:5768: -0.01 mag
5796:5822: 0.02 mag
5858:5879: -0.03 mag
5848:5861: 0.02 mag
